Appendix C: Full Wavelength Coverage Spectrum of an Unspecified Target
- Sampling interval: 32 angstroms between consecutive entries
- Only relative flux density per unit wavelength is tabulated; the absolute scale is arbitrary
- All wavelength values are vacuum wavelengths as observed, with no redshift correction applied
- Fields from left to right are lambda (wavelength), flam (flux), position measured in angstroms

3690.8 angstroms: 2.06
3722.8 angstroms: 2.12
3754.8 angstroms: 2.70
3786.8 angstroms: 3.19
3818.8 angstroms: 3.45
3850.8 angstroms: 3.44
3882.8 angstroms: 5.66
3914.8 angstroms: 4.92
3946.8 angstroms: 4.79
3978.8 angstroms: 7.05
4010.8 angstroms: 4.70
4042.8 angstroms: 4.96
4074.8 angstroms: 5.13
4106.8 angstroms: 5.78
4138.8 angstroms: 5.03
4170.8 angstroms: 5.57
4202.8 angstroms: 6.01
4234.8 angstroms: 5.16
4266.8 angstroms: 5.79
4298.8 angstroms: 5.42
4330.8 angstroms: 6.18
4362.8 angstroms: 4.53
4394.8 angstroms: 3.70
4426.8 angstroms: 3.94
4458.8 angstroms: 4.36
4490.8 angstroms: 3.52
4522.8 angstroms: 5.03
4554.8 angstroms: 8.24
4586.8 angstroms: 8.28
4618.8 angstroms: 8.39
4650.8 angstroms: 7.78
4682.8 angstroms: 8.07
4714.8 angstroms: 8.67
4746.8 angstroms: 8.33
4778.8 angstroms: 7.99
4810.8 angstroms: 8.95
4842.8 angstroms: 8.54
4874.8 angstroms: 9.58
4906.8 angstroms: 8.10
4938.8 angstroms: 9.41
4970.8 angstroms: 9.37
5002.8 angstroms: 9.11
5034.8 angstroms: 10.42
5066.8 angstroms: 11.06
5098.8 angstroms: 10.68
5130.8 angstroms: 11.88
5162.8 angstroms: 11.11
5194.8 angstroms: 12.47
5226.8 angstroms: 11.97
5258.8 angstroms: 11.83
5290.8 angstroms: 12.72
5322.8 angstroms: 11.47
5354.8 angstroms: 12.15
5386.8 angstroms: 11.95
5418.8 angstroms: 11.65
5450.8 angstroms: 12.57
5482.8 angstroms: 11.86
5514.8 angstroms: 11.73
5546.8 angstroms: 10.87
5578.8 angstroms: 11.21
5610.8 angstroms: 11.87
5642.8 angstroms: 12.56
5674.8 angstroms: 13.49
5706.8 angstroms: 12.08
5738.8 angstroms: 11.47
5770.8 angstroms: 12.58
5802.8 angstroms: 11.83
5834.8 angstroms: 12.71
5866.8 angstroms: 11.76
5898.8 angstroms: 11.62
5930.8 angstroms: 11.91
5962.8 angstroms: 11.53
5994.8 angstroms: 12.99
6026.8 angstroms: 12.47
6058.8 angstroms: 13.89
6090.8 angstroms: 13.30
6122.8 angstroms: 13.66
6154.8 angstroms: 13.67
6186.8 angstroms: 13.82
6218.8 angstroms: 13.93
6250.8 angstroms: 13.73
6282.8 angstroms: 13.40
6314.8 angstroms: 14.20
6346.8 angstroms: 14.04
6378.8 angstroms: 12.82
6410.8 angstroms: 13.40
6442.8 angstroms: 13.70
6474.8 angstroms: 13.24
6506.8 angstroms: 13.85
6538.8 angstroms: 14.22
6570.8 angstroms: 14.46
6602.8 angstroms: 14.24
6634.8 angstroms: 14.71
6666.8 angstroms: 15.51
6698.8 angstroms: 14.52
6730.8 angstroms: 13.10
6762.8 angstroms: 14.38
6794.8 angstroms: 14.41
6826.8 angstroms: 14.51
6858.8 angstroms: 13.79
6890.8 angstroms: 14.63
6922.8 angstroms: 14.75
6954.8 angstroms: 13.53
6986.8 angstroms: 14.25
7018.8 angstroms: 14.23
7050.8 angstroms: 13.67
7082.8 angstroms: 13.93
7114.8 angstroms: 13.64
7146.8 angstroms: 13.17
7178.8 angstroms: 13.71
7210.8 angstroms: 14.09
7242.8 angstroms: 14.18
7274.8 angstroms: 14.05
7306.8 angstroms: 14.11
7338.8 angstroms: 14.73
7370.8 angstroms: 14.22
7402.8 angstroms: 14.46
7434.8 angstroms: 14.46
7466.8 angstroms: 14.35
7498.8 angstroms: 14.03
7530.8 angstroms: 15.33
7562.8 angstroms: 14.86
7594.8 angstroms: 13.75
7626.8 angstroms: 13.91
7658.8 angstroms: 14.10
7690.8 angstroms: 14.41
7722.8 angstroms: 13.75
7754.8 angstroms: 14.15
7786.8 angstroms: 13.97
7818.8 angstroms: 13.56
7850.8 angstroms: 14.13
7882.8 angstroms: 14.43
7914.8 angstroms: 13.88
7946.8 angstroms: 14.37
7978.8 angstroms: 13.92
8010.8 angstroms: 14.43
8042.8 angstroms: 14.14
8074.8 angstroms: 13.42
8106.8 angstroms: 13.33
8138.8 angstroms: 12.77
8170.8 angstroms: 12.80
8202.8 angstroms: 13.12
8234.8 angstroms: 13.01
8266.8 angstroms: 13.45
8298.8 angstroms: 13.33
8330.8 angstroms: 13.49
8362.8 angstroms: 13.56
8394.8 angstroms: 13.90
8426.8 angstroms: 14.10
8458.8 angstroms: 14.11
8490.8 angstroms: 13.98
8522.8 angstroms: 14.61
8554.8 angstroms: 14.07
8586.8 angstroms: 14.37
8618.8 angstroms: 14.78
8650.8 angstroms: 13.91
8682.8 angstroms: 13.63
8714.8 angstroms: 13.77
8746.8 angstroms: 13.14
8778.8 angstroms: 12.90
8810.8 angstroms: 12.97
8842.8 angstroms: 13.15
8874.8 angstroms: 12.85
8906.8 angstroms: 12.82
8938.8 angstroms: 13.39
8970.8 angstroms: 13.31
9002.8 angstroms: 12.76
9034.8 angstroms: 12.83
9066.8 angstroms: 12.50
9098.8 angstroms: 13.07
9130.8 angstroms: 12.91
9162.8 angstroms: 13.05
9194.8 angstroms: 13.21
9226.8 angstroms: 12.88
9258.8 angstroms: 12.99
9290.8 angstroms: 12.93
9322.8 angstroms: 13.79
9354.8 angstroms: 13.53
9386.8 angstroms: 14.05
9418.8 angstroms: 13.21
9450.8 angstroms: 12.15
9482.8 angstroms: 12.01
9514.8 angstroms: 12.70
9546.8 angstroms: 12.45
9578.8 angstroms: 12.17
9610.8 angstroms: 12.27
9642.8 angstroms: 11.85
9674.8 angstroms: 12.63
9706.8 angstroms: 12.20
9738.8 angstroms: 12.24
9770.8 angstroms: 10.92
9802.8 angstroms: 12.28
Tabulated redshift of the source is 0.14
